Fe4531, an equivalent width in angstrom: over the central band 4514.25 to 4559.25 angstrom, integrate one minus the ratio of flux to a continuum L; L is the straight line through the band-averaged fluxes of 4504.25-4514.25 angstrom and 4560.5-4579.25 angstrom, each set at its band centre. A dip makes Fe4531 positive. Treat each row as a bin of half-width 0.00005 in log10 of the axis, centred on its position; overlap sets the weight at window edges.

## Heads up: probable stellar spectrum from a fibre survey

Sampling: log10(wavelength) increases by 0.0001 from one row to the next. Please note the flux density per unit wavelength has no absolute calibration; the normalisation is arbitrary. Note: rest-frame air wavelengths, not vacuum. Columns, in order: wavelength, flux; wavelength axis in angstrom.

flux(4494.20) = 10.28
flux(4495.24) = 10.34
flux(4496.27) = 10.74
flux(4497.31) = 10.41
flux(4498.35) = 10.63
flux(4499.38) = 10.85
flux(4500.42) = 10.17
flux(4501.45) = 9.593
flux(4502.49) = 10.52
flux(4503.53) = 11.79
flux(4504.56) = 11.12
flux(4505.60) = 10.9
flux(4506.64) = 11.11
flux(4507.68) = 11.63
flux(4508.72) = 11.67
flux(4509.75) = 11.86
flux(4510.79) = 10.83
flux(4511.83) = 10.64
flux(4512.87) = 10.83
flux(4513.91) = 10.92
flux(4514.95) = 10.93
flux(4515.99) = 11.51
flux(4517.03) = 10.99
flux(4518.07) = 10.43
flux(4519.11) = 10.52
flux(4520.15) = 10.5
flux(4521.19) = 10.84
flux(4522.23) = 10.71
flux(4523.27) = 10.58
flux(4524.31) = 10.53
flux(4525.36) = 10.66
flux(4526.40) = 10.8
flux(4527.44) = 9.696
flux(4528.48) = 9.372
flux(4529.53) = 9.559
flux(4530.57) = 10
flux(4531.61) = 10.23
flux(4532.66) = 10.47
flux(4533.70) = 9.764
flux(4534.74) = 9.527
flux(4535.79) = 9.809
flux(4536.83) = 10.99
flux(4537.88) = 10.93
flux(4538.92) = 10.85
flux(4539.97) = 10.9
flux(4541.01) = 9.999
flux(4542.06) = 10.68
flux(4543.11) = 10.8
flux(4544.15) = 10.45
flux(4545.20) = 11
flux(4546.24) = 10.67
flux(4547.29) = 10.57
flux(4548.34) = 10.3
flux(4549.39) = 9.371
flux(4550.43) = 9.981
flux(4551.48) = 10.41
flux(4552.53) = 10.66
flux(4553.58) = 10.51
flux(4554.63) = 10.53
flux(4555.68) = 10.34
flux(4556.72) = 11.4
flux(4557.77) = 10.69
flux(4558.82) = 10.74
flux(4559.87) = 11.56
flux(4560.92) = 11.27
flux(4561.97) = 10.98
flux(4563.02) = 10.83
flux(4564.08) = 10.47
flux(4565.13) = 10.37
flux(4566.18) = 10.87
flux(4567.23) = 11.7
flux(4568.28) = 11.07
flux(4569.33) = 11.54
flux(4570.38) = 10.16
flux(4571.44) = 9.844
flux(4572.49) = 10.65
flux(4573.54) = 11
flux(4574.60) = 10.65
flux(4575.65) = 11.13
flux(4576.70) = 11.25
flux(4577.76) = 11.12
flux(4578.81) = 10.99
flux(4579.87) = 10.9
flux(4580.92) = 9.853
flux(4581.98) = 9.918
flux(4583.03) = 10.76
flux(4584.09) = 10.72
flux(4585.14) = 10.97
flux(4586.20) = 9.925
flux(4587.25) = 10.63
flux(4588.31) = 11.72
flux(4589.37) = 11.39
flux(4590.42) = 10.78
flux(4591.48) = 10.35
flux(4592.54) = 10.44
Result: 2.3 angstrom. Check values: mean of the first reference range 11.1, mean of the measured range 10.5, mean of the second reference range 10.9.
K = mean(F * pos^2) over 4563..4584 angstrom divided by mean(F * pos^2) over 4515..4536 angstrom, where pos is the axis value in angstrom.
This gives 1.1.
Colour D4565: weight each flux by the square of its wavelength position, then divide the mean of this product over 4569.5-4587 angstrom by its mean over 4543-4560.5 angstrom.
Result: 1.0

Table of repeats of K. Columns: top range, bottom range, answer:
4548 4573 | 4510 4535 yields 1.04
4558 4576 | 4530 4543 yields 1.06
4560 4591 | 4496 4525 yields 1.03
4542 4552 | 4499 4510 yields 0.96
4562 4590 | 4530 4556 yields 1.05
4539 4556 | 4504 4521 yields 0.96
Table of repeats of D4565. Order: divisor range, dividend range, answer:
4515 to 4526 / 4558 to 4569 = 1.04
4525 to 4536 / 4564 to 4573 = 1.10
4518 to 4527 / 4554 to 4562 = 1.05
